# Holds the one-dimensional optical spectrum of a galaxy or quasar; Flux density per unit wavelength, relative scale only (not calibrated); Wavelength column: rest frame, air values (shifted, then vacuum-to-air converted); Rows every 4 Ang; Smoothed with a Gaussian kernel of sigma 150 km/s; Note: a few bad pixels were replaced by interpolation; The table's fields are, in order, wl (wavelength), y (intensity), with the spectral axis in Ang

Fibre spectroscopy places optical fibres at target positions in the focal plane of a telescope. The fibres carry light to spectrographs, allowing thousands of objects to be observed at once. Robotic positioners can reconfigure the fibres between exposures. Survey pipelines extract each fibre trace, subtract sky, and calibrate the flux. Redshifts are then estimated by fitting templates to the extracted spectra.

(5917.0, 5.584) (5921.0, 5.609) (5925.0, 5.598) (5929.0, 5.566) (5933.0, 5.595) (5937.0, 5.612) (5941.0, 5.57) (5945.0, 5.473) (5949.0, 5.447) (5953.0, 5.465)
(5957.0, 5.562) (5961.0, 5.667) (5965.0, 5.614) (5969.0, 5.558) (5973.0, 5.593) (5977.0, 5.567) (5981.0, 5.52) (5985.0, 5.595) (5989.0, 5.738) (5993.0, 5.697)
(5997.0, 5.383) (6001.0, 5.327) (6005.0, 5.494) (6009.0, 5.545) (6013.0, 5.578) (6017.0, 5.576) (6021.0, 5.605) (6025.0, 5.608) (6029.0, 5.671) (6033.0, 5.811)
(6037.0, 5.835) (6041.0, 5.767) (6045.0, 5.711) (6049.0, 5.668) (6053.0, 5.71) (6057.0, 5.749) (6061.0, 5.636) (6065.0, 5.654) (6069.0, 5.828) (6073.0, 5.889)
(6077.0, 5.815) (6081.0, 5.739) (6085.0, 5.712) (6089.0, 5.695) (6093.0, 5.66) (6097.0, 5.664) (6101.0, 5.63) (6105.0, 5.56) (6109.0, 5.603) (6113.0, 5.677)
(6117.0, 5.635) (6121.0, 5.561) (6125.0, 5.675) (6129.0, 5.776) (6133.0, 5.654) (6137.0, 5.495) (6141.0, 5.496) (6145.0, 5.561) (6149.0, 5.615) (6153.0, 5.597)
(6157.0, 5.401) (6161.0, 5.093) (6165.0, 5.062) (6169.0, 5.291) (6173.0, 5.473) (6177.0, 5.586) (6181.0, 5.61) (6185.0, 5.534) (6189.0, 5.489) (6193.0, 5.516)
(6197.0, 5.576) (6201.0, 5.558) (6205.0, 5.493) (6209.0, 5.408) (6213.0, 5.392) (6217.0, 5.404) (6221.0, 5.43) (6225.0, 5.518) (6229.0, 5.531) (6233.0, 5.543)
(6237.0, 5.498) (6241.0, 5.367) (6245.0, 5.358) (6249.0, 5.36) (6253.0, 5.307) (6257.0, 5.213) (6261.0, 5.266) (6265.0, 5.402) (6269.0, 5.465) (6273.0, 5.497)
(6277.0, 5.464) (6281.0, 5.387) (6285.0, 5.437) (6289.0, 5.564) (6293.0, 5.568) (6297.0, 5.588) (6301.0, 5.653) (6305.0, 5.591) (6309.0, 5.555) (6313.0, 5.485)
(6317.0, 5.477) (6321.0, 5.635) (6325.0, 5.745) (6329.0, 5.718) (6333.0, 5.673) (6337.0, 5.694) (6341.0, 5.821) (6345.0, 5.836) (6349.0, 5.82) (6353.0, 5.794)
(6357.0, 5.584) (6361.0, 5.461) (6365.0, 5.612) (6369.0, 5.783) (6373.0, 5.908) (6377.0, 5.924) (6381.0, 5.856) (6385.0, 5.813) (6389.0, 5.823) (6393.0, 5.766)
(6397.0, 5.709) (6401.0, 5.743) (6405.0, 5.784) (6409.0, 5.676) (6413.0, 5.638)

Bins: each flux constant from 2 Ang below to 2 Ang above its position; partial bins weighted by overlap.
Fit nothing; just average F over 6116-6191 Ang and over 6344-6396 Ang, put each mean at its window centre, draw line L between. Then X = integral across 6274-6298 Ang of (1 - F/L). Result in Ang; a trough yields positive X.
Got 0.70 Ang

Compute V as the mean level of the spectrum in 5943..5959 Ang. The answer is 5.49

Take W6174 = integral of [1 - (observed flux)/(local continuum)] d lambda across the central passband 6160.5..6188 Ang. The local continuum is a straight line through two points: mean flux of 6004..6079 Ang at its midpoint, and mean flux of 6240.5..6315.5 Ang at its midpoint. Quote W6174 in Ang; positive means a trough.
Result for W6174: 0.8 Ang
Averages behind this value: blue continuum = 5.69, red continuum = 5.45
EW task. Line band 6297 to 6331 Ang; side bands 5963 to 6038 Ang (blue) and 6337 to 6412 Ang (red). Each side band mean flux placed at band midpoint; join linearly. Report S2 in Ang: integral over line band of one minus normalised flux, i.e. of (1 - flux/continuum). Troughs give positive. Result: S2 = 0.74 Ang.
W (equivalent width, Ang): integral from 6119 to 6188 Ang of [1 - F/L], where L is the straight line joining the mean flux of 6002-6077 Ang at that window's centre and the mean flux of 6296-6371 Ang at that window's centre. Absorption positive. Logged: 2.1 Ang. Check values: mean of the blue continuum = 5.68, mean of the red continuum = 5.66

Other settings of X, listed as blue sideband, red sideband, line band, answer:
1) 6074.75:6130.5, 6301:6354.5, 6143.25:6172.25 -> 1.51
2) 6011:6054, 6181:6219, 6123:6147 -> -0.18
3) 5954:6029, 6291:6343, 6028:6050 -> -0.68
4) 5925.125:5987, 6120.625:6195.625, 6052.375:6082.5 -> -1.24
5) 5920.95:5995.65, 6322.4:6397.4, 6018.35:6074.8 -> -1.05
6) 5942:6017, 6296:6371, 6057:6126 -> -1.28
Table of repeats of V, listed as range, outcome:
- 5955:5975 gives 5.6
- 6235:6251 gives 5.4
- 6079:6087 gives 5.73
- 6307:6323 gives 5.54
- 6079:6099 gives 5.69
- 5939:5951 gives 5.5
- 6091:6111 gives 5.62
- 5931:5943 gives 5.59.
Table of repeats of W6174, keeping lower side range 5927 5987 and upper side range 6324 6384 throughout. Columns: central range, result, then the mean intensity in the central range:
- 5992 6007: 0.3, 5.46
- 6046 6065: -0.3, 5.69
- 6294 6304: 0.2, 5.61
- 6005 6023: 0.1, 5.57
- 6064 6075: -0.4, 5.8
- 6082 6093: -0.1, 5.7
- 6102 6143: 0.2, 5.61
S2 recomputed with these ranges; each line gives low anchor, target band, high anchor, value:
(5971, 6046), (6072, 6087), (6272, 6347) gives -0.5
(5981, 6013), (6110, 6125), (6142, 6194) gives -0.4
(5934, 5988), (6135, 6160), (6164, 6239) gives -0.1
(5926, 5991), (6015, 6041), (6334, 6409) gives -0.4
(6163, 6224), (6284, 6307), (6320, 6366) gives 0.2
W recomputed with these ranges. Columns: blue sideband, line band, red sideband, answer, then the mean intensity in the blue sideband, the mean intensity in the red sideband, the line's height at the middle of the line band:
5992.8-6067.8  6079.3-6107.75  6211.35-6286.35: -0.5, 5.63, 5.41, 5.57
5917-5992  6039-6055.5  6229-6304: -0.5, 5.58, 5.45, 5.54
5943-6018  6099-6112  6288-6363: 0.0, 5.55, 5.65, 5.58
